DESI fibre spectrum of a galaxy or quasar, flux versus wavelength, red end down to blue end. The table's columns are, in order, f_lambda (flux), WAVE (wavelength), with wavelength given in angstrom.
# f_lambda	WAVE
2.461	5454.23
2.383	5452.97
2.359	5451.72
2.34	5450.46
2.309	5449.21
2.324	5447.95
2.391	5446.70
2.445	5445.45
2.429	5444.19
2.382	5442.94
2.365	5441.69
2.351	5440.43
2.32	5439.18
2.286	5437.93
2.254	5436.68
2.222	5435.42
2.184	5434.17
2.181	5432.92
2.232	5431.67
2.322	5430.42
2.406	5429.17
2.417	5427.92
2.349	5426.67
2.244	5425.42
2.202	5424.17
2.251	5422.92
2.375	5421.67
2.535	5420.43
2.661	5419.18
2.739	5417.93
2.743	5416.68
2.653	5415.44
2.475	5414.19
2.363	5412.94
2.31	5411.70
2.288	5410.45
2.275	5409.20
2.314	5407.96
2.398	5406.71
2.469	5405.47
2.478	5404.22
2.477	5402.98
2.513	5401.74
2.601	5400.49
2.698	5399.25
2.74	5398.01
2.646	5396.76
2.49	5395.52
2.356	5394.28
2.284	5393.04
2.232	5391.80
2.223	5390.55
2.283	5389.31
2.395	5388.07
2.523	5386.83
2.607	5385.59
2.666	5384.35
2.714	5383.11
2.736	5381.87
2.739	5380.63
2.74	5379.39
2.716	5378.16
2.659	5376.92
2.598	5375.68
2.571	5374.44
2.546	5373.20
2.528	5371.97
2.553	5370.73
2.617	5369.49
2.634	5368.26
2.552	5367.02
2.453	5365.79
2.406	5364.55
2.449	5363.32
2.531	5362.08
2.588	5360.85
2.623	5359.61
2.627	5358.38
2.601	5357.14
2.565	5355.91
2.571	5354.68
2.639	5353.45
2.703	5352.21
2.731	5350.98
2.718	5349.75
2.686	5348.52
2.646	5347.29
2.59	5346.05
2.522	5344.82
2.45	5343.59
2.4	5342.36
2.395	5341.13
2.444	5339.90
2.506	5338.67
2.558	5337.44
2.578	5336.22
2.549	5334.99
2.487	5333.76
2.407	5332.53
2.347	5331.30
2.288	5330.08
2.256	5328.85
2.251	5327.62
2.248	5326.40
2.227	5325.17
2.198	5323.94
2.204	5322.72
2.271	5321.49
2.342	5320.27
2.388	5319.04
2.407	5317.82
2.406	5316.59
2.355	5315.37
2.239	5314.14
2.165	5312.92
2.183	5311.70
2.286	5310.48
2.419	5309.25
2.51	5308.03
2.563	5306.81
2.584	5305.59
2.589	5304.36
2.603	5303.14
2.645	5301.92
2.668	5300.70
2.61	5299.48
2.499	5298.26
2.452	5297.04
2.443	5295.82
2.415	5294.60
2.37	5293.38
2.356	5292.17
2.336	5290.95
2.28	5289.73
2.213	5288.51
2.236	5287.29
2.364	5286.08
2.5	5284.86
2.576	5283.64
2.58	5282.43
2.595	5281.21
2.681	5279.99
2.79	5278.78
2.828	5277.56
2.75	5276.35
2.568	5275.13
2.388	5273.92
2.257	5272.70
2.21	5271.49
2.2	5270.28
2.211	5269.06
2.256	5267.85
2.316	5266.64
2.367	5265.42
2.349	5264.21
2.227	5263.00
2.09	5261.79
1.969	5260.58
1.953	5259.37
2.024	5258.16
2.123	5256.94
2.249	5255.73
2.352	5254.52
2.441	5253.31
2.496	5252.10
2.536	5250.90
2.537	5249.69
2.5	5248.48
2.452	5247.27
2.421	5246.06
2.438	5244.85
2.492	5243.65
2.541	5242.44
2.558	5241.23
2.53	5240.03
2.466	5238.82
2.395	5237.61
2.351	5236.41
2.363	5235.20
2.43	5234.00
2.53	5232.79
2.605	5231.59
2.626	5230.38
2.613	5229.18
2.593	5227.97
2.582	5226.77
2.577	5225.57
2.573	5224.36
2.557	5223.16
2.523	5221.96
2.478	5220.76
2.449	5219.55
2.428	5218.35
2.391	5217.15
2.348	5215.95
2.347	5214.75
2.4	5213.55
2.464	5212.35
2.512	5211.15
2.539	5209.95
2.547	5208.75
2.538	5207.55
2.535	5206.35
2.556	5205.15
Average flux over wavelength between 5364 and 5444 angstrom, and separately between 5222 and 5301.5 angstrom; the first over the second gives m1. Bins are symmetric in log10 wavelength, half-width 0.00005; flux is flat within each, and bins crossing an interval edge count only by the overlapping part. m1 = 1.01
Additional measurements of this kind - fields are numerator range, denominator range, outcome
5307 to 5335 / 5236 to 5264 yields 0.99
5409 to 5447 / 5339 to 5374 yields 0.93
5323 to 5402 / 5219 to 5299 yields 1.04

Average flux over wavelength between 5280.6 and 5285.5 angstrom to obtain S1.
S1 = 2.56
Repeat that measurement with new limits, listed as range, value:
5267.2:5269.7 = 2.23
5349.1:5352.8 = 2.72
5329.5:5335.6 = 2.42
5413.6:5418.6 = 2.65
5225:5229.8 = 2.59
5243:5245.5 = 2.47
